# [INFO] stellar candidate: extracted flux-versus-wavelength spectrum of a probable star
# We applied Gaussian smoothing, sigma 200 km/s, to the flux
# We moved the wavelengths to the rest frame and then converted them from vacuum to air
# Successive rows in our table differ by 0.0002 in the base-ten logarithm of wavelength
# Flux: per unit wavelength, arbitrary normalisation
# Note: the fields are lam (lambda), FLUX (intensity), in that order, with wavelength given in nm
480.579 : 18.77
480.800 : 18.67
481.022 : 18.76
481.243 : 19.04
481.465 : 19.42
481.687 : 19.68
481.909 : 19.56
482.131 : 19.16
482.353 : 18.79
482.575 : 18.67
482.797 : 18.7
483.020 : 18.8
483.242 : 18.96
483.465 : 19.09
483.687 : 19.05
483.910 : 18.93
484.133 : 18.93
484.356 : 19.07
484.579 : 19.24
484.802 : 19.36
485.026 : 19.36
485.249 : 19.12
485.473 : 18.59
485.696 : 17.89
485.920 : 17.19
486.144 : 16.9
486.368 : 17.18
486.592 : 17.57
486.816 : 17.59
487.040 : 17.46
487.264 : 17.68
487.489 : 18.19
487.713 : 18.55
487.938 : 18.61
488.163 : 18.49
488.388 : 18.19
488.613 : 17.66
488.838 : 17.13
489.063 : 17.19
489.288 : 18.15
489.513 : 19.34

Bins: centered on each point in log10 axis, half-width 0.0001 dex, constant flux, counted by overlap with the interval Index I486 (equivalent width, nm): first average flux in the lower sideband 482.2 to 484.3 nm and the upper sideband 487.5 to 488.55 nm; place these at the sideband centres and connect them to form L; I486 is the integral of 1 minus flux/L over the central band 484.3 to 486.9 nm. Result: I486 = 0.06 nm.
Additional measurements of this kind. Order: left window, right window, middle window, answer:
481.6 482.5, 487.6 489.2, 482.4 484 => 0.01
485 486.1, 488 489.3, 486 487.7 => 0.05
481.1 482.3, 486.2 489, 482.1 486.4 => 0.00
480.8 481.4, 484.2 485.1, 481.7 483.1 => 0.00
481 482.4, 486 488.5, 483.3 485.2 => -0.05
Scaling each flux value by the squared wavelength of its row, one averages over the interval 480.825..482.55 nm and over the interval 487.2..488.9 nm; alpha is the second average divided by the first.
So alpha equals 1.0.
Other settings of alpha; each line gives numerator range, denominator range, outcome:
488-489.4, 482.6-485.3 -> 0.96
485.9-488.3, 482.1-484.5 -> 0.96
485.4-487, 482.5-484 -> 0.94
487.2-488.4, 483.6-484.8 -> 0.97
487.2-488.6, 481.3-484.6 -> 0.98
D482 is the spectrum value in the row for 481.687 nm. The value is 19.68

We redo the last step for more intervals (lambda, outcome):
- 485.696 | 17.89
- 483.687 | 19.05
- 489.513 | 19.34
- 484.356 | 19.07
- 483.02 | 18.8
